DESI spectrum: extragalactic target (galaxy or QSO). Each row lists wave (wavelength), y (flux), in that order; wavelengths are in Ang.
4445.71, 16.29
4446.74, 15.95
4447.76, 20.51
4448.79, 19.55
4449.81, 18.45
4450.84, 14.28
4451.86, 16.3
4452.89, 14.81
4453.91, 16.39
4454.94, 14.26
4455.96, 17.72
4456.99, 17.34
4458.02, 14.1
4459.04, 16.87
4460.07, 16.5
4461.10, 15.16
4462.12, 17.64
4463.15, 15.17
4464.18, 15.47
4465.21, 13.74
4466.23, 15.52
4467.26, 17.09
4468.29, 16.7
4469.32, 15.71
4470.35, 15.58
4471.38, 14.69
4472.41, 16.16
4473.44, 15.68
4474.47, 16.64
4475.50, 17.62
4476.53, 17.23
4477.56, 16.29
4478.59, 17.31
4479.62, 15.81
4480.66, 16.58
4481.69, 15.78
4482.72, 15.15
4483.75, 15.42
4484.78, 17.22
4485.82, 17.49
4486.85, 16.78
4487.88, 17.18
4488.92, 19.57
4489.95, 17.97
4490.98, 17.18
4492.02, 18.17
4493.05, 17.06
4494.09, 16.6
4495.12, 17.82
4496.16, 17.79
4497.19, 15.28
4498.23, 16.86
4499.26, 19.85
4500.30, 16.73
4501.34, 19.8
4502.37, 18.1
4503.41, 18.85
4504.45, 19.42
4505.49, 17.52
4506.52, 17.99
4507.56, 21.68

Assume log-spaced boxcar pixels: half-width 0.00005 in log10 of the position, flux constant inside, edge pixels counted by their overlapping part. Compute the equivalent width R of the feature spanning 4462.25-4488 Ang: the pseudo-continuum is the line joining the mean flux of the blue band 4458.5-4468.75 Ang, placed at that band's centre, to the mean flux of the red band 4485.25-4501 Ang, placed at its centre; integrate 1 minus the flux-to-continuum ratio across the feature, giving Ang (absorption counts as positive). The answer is 0.64 Ang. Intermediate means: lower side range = 16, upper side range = 17.5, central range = 16.2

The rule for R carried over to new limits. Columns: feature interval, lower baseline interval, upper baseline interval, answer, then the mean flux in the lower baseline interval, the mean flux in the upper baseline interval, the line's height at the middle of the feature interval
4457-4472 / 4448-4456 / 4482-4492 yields 0.9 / 16.5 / 17.1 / 16.7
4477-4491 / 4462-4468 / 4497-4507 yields 0.1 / 15.7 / 18.1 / 16.9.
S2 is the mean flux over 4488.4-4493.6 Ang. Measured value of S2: 18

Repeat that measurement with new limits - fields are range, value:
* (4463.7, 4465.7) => 14.6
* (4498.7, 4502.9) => 18.6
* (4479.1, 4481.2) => 16.2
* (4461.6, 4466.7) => 15.5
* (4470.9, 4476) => 16.2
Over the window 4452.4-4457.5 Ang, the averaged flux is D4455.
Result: 16.1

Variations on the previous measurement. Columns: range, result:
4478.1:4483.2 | 16.1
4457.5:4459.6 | 15.5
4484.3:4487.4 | 17.2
